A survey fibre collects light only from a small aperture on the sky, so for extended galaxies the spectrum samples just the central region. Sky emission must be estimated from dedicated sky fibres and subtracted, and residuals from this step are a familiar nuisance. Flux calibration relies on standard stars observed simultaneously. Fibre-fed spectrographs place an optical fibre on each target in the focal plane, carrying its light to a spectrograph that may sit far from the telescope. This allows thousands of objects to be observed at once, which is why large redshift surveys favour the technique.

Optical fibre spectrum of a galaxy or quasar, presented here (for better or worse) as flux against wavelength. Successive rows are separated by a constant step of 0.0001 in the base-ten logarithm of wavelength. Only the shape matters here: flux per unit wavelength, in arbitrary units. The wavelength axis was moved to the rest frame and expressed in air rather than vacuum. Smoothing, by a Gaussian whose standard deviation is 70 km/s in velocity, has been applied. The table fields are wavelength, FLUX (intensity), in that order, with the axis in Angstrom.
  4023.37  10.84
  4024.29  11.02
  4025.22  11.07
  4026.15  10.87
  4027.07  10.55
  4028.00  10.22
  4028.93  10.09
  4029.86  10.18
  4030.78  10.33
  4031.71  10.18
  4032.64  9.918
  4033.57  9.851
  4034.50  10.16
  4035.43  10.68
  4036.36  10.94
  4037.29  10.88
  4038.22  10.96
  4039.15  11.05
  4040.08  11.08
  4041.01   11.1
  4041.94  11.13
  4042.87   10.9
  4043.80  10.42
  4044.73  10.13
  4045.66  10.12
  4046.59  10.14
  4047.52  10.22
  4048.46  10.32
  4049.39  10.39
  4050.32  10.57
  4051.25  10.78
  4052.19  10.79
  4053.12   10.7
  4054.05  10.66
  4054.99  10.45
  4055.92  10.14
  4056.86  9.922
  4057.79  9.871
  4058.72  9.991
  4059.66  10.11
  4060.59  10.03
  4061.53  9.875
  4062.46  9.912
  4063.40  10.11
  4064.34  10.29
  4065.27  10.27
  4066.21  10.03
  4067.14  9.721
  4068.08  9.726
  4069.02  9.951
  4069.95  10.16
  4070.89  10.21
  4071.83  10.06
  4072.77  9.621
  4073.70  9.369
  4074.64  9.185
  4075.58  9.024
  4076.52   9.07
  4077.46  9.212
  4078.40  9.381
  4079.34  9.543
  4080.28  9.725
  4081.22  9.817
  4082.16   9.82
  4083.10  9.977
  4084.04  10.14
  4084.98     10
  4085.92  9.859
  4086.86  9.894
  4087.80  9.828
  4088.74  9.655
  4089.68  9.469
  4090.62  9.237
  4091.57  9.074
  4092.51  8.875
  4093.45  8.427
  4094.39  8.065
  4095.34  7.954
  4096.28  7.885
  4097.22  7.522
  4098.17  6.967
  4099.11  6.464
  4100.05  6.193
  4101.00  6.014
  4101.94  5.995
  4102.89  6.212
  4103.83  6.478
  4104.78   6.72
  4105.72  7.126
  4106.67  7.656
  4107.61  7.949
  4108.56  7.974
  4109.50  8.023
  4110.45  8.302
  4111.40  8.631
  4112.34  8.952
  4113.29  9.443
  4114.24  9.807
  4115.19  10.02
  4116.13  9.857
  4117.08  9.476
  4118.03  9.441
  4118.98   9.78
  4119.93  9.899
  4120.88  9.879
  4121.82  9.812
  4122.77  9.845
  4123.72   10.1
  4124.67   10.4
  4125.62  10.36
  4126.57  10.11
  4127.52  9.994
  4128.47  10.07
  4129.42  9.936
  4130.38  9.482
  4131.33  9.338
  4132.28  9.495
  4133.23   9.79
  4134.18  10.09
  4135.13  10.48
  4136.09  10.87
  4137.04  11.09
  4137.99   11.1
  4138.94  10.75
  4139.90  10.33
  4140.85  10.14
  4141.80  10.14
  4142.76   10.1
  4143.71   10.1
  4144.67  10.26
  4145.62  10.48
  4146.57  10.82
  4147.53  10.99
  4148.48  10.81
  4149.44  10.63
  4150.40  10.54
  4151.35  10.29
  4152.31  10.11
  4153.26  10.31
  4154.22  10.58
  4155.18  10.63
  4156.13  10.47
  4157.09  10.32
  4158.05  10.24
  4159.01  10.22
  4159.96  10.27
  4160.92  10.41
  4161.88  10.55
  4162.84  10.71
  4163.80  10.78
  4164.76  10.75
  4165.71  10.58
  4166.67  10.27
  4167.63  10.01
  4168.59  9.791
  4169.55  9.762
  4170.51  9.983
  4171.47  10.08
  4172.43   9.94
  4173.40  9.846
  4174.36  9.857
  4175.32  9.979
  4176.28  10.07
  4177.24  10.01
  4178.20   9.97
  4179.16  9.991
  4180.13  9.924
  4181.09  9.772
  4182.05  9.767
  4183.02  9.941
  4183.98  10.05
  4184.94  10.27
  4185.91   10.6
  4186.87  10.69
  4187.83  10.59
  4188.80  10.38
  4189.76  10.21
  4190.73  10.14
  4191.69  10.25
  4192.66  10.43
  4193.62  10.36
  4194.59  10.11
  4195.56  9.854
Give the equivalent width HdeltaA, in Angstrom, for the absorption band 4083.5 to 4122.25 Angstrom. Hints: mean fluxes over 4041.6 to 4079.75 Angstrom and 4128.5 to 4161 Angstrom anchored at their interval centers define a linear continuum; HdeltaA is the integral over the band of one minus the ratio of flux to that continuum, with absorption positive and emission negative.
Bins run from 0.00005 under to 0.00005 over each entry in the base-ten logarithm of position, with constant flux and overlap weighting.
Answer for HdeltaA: 6.4 Angstrom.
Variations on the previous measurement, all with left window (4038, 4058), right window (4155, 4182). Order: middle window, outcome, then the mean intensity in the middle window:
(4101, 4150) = 3.9 Angstrom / 9.49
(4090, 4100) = 2.3 Angstrom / 7.99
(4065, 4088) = 1.6 Angstrom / 9.74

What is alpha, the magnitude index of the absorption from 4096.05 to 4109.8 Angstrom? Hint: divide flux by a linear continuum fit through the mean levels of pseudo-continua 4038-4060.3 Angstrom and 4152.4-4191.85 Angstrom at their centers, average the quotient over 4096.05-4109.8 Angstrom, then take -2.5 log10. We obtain 0.43 mag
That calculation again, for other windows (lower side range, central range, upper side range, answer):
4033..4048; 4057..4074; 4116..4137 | 0.05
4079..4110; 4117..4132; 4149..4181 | -0.09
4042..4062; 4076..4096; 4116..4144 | 0.09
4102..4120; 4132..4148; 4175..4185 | -0.15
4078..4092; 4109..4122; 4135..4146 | 0.08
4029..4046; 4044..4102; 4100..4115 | -0.05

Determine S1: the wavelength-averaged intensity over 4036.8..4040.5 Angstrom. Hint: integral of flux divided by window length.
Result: 11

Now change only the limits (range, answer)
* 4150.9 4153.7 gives 10.2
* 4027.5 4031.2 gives 10.2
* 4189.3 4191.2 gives 10.1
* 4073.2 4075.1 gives 9.31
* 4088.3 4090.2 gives 9.57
